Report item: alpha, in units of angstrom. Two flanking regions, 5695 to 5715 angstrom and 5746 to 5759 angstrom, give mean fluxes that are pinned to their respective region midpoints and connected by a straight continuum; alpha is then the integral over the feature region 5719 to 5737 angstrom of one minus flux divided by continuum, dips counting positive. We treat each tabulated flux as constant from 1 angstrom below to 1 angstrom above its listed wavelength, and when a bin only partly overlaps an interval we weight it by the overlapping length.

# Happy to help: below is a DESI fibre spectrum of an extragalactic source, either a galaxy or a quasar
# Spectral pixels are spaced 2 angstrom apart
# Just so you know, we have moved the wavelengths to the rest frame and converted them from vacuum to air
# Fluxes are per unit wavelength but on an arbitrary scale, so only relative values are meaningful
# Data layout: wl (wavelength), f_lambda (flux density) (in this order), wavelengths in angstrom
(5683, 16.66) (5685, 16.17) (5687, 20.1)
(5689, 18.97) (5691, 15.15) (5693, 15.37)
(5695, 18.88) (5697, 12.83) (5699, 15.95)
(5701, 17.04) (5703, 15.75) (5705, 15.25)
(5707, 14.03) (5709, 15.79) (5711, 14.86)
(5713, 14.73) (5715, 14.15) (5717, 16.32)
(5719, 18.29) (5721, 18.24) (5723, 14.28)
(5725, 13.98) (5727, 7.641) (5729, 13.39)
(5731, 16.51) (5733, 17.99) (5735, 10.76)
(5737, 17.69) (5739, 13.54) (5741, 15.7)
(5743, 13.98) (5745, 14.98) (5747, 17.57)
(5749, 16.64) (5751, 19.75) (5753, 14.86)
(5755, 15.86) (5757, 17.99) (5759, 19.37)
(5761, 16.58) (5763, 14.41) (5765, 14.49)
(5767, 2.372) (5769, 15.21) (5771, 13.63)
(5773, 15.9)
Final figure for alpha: 1.9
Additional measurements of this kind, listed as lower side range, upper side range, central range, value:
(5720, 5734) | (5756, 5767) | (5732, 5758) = -1.7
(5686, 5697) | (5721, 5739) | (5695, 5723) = 0.2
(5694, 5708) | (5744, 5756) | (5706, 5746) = 3.2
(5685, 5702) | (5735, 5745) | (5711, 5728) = 1.0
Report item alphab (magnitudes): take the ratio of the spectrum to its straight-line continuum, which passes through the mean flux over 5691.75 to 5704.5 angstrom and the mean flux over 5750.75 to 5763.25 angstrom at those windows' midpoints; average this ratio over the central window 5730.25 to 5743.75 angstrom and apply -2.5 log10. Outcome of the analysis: 0.10 mag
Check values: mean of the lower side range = 15.9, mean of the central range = 15.2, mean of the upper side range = 17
